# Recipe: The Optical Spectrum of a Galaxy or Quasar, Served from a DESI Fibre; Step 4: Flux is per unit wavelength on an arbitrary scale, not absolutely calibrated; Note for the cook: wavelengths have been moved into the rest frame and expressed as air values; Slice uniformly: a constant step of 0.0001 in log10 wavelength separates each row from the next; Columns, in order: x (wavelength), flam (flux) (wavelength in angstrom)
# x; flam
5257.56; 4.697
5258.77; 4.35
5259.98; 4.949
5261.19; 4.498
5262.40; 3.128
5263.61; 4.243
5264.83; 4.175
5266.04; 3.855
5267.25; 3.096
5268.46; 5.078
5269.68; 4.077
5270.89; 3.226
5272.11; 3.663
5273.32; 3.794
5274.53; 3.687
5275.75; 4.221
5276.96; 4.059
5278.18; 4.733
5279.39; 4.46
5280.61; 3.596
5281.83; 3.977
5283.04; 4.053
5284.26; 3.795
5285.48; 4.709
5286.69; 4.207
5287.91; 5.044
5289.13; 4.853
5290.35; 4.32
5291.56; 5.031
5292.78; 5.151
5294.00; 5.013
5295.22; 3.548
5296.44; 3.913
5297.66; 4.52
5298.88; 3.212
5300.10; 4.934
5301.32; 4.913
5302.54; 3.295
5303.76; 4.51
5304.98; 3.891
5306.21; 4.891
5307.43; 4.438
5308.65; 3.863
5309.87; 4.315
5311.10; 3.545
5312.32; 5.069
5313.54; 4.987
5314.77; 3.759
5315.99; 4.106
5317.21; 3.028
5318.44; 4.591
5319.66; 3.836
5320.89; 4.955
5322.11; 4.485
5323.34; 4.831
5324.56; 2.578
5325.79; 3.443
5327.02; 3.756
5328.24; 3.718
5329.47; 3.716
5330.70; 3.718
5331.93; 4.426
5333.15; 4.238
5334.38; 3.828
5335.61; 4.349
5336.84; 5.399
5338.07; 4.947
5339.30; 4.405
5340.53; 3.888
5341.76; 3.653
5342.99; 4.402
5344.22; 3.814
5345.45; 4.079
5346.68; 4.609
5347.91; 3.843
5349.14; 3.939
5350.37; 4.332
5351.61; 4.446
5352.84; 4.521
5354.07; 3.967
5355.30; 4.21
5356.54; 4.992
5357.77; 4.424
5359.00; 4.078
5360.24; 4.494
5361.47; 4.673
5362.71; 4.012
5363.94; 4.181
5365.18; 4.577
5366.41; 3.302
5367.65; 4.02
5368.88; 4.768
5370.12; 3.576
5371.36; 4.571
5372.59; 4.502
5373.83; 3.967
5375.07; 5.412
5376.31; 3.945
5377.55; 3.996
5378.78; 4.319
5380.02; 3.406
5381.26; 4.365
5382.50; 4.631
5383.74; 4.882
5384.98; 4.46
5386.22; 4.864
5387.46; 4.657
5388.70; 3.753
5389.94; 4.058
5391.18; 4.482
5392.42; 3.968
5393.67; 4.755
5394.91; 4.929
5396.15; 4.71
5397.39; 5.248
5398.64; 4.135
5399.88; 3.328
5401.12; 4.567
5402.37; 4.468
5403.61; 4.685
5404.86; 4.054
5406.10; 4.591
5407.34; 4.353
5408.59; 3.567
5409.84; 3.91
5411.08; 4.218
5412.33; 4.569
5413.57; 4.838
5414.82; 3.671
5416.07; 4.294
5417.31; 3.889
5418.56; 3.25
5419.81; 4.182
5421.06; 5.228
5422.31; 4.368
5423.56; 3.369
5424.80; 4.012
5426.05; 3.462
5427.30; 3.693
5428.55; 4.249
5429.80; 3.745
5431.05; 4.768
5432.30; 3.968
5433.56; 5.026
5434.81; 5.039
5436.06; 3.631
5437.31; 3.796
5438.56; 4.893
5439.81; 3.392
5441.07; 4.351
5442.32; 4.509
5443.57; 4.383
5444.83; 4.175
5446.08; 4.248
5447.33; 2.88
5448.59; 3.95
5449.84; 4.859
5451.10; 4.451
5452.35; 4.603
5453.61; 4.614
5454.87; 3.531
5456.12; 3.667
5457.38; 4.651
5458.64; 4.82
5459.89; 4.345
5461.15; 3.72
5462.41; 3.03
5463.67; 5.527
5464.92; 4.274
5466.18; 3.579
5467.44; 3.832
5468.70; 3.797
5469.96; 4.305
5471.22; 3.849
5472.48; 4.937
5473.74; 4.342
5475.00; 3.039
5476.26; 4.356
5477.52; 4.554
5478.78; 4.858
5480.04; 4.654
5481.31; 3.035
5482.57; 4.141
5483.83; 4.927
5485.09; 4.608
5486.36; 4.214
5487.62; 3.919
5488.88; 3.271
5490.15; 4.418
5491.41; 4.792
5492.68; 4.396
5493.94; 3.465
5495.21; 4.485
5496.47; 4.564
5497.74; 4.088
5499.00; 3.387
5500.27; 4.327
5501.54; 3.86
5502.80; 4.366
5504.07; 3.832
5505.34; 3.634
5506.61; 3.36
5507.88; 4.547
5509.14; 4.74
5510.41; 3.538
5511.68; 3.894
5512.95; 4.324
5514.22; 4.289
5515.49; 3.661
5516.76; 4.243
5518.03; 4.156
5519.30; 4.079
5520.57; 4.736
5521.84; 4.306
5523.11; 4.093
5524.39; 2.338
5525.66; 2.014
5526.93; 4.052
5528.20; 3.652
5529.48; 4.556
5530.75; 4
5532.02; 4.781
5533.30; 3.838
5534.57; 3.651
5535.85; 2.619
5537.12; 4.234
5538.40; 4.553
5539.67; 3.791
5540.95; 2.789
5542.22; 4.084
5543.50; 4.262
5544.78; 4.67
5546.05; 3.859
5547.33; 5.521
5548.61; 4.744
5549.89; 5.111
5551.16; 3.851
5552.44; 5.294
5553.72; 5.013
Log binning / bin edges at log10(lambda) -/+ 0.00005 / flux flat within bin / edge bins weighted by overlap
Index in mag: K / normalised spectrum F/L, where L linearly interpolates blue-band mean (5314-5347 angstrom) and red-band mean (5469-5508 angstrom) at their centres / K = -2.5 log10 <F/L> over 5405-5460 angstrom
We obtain -0.02 mag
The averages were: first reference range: 4.09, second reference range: 4.14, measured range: 4.18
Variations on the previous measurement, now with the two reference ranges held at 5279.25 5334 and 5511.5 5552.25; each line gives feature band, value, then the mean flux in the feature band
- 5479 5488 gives -0.046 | 4.25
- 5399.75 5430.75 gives 0.000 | 4.12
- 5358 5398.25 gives -0.054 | 4.36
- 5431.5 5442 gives -0.044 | 4.28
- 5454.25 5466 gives -0.017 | 4.15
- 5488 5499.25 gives -0.014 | 4.12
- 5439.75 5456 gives -0.016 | 4.16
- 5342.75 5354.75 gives -0.005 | 4.19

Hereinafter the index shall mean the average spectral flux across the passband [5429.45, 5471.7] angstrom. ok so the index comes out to 4.19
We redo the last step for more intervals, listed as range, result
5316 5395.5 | 4.23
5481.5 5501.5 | 4.16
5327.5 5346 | 4.17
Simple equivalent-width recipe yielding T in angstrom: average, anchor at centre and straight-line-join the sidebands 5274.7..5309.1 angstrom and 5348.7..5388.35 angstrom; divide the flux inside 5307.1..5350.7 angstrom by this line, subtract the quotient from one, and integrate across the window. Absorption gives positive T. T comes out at 1.9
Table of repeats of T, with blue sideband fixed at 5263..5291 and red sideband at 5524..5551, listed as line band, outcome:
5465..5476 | 0.1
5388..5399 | -1.1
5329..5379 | -2.1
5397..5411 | -0.7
